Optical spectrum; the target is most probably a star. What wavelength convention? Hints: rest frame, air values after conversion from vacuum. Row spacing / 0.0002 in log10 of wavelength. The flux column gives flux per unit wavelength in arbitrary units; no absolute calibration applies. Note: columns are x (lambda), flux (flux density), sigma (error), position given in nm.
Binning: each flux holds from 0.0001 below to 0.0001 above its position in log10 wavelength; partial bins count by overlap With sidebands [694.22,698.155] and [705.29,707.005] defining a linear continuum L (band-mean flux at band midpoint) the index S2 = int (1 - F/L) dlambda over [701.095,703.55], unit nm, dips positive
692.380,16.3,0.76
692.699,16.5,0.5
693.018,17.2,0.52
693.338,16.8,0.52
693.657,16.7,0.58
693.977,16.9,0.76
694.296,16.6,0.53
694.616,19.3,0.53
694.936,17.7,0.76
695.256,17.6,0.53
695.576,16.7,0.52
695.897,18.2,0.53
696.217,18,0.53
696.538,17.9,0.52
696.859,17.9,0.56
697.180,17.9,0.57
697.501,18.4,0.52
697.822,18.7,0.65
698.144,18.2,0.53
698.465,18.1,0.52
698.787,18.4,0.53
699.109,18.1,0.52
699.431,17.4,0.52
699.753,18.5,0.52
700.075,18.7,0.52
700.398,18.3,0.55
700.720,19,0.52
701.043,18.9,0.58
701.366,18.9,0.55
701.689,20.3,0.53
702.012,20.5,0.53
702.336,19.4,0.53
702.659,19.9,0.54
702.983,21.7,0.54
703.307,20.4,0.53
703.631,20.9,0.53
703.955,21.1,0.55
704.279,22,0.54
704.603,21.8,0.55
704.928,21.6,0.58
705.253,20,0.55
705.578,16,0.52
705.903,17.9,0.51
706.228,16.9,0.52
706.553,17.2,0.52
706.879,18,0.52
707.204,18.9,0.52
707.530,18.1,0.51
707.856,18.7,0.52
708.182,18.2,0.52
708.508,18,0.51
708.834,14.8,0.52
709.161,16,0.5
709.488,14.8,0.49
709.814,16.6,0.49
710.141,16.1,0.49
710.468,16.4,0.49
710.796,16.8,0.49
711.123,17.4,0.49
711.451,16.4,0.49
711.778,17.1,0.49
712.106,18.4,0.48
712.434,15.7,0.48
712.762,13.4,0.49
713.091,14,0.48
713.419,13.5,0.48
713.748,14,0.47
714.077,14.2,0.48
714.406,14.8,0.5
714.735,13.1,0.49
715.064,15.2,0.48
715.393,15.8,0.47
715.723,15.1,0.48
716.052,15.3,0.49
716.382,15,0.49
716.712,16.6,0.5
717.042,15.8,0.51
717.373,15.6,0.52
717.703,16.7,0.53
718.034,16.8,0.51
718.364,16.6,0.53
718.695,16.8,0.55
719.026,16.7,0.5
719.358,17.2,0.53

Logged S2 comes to -0.35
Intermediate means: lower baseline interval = 17.9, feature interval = 20.1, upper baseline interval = 17.4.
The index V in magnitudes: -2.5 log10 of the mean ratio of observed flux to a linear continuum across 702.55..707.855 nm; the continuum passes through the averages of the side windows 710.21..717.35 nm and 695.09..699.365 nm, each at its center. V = -0.16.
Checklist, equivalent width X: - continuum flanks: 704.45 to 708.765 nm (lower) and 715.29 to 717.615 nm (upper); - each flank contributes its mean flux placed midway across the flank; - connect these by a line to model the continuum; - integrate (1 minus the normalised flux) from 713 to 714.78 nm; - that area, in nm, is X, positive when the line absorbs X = 0.26 nm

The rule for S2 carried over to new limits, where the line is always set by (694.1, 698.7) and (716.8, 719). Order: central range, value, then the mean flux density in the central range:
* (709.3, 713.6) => 0.252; 15.9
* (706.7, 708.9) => -0.104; 17.9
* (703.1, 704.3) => -0.248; 21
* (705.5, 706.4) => 0.013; 17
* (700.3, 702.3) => -0.200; 19.4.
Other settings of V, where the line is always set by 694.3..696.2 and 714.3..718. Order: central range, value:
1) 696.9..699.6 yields -0.04 mag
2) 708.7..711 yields 0.01 mag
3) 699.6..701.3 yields -0.09 mag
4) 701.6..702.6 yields -0.18 mag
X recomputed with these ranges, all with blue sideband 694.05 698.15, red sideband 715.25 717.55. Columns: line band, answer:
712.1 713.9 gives 0.17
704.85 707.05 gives -0.17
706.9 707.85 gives -0.10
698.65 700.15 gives -0.06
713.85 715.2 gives 0.13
